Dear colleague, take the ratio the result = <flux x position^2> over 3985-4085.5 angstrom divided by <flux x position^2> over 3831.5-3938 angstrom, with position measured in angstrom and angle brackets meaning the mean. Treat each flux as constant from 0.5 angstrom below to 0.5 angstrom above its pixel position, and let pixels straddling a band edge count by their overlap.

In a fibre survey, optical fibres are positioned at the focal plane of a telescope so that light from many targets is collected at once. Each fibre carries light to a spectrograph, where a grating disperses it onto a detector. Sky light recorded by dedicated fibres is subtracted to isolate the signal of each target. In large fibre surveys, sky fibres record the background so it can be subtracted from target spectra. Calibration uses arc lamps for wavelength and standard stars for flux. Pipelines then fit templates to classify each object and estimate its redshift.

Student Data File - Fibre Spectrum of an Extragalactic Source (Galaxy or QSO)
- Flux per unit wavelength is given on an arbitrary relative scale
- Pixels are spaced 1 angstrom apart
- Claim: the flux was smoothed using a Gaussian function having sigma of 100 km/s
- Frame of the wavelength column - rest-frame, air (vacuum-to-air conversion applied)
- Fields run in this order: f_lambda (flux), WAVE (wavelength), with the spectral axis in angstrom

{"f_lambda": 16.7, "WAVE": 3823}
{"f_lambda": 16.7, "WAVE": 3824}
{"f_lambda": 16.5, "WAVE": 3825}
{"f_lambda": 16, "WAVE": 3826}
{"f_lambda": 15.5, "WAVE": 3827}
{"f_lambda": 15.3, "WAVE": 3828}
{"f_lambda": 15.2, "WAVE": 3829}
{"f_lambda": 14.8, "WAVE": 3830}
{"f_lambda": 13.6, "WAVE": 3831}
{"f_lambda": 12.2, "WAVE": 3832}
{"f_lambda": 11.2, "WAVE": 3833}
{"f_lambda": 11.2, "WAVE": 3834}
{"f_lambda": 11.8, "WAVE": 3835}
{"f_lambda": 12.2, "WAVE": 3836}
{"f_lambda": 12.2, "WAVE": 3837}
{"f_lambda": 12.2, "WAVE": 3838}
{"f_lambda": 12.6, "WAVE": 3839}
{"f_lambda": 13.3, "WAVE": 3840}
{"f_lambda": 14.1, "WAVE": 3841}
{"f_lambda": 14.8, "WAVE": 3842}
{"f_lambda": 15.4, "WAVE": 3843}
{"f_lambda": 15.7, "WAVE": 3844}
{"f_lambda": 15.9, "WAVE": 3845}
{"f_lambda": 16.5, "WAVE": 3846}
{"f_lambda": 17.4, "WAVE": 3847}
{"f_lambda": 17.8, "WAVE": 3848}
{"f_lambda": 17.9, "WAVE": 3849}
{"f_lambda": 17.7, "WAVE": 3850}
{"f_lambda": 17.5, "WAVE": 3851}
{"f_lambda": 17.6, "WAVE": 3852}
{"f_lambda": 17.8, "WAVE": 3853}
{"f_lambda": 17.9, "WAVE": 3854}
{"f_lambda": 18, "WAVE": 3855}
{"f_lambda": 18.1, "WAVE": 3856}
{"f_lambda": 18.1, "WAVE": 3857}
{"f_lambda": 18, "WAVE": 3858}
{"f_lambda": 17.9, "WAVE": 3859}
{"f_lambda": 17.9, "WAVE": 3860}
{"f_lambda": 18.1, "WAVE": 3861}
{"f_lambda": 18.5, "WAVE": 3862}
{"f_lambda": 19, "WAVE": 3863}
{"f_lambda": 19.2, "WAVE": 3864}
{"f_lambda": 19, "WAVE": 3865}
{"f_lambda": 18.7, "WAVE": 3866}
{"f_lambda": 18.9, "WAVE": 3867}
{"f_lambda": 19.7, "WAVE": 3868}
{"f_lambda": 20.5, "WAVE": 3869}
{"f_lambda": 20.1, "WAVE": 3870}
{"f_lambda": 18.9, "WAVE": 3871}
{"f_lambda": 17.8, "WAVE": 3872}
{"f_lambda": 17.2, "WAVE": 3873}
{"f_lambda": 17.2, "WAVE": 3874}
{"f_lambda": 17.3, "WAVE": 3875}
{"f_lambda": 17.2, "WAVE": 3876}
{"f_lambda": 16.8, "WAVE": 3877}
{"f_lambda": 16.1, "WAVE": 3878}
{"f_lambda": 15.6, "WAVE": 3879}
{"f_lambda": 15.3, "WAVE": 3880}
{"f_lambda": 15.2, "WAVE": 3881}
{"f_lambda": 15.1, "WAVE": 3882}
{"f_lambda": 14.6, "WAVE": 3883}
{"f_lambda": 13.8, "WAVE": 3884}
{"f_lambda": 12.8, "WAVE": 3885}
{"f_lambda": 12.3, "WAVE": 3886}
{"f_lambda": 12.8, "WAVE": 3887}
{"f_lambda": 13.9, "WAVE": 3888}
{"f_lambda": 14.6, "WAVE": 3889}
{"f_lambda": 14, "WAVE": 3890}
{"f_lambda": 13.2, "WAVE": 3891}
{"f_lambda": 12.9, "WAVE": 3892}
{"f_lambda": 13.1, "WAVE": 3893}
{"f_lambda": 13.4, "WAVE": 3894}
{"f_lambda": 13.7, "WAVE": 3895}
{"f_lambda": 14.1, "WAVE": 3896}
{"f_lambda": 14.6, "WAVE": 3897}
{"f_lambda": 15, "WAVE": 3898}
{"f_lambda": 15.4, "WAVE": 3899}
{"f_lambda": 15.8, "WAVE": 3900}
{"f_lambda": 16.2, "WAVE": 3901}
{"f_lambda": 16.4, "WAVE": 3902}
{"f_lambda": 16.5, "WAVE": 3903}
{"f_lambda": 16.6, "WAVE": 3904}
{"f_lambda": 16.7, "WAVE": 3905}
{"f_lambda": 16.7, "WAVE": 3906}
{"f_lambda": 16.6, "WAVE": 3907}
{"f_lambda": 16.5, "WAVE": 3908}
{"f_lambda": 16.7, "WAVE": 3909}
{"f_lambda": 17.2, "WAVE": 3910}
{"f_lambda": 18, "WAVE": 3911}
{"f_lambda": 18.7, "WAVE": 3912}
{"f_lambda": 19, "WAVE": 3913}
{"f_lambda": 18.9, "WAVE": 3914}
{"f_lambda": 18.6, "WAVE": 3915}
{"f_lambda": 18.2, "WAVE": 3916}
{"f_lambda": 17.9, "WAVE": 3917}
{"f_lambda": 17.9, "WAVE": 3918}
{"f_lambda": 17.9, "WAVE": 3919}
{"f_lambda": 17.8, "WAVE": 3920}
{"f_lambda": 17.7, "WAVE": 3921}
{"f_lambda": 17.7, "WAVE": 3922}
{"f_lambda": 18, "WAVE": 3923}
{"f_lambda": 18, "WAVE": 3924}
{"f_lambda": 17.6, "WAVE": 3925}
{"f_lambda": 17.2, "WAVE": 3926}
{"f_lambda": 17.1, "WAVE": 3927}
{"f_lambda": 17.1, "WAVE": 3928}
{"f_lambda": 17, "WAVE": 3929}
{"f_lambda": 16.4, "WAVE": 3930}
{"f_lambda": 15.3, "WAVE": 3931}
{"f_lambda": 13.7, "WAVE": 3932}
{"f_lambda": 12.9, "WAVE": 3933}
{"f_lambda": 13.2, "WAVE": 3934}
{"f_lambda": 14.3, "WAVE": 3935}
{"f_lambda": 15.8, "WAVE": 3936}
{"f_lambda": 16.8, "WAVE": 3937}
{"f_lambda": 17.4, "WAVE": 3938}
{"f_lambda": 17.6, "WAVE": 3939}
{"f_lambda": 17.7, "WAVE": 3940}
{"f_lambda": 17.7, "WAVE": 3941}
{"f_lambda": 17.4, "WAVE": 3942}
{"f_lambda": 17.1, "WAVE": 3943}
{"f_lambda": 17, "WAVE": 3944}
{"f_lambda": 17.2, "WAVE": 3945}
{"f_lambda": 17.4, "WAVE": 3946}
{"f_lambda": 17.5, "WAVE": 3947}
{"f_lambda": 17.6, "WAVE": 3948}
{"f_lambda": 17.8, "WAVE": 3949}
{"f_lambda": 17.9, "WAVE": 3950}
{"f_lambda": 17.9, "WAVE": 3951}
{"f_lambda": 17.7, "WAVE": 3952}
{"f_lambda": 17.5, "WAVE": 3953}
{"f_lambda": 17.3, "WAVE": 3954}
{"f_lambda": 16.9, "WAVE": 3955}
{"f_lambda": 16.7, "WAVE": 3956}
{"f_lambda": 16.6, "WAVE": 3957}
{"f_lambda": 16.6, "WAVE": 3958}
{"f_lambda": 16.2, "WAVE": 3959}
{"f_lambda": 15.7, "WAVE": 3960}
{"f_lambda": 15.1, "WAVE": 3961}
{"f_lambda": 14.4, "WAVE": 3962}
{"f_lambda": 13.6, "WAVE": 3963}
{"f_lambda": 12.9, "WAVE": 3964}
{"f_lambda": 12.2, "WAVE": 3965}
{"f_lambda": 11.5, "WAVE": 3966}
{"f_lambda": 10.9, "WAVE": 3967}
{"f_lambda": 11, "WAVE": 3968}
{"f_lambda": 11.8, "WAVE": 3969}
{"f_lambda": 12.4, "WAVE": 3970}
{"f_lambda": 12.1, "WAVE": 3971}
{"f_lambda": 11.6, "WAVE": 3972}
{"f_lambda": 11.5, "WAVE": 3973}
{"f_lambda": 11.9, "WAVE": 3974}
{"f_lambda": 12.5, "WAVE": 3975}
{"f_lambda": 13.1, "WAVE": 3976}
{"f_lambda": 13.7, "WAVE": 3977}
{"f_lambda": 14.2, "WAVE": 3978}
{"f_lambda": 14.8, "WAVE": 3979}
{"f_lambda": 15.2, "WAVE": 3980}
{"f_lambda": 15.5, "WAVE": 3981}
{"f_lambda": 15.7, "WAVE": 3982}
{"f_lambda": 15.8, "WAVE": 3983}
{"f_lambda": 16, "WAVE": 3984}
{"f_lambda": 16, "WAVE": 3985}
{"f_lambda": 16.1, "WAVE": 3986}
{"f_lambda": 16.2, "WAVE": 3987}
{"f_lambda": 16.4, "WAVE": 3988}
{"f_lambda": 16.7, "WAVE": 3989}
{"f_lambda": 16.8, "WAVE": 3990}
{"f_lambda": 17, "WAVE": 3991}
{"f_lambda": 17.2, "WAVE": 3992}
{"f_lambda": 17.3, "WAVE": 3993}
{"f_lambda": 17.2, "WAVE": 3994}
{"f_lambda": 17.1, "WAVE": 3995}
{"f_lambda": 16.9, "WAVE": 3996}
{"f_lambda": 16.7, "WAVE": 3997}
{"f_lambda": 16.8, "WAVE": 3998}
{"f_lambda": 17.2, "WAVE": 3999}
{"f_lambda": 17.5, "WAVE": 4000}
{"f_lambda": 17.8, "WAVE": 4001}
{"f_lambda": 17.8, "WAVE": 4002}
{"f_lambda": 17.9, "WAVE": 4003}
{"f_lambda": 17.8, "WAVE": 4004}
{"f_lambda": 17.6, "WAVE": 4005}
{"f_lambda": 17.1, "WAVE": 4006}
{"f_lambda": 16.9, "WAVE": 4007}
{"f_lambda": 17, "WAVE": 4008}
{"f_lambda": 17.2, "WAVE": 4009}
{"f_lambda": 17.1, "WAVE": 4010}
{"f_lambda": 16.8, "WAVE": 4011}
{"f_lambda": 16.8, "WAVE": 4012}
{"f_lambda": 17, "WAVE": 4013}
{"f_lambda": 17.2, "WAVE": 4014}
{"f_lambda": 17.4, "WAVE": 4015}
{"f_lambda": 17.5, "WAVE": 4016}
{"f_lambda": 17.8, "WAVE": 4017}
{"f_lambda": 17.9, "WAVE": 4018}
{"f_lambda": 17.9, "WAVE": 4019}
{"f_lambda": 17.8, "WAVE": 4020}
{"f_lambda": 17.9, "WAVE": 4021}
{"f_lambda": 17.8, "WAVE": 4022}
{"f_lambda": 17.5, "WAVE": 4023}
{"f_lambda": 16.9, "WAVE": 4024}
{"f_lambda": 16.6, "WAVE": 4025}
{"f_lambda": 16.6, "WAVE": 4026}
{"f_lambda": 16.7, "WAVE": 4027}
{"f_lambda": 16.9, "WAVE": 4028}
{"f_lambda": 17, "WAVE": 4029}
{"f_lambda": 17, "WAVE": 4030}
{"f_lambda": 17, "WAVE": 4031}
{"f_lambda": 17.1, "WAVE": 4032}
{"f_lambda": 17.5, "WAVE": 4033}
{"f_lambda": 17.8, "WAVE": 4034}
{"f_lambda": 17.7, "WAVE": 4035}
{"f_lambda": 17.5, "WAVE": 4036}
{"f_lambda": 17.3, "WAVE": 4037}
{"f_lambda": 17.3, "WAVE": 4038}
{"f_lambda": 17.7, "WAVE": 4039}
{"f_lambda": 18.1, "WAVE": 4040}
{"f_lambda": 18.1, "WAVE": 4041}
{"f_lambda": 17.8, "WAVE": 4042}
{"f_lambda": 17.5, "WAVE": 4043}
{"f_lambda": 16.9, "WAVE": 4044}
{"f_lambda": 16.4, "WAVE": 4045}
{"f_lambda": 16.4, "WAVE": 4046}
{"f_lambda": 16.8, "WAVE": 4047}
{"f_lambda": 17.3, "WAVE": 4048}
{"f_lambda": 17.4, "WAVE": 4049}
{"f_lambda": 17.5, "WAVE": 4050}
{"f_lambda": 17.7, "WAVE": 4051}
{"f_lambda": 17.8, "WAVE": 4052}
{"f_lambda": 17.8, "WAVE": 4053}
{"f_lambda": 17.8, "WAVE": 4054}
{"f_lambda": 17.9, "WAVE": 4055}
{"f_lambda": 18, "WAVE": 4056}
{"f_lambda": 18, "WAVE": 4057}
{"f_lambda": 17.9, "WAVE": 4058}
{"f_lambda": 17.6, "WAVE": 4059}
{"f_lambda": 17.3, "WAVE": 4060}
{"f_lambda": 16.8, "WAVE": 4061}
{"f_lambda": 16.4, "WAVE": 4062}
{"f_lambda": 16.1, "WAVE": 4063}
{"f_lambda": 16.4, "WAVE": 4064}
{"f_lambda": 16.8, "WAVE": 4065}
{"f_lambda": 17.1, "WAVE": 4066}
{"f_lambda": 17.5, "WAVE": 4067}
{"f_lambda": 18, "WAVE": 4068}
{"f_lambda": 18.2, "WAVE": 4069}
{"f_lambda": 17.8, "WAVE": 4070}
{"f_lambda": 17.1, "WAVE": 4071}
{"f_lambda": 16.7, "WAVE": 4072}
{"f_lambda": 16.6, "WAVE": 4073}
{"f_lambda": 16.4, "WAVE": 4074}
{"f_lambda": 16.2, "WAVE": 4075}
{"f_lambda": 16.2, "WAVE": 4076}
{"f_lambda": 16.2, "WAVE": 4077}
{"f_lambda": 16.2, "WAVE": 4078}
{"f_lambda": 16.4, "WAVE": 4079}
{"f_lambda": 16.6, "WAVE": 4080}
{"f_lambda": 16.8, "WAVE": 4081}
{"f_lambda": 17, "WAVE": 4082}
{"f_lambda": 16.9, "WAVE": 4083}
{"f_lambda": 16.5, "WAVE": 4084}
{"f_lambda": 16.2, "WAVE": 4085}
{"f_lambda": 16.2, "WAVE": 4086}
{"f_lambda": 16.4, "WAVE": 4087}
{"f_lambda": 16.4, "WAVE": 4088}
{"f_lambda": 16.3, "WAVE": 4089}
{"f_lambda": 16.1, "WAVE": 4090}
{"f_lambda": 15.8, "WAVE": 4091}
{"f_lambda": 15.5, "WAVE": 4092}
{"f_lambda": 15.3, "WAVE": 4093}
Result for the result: 1.14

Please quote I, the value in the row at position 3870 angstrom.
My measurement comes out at 20.1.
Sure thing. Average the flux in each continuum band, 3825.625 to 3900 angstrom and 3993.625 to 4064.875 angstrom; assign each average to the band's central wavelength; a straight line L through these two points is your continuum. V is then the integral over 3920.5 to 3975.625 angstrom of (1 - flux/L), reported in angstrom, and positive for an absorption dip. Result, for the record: 3.18 angstrom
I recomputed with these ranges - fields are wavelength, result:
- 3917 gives 17.9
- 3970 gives 12.4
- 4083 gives 16.9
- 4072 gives 16.7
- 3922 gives 17.7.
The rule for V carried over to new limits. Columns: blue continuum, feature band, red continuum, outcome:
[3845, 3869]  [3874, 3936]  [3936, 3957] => 6.25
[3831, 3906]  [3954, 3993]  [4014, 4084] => 4.91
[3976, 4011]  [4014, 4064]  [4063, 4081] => -1.96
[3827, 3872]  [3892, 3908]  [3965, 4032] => 0.89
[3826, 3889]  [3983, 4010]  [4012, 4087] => -0.19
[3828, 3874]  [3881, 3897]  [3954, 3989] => 2.09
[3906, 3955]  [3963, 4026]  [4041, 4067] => 5.18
